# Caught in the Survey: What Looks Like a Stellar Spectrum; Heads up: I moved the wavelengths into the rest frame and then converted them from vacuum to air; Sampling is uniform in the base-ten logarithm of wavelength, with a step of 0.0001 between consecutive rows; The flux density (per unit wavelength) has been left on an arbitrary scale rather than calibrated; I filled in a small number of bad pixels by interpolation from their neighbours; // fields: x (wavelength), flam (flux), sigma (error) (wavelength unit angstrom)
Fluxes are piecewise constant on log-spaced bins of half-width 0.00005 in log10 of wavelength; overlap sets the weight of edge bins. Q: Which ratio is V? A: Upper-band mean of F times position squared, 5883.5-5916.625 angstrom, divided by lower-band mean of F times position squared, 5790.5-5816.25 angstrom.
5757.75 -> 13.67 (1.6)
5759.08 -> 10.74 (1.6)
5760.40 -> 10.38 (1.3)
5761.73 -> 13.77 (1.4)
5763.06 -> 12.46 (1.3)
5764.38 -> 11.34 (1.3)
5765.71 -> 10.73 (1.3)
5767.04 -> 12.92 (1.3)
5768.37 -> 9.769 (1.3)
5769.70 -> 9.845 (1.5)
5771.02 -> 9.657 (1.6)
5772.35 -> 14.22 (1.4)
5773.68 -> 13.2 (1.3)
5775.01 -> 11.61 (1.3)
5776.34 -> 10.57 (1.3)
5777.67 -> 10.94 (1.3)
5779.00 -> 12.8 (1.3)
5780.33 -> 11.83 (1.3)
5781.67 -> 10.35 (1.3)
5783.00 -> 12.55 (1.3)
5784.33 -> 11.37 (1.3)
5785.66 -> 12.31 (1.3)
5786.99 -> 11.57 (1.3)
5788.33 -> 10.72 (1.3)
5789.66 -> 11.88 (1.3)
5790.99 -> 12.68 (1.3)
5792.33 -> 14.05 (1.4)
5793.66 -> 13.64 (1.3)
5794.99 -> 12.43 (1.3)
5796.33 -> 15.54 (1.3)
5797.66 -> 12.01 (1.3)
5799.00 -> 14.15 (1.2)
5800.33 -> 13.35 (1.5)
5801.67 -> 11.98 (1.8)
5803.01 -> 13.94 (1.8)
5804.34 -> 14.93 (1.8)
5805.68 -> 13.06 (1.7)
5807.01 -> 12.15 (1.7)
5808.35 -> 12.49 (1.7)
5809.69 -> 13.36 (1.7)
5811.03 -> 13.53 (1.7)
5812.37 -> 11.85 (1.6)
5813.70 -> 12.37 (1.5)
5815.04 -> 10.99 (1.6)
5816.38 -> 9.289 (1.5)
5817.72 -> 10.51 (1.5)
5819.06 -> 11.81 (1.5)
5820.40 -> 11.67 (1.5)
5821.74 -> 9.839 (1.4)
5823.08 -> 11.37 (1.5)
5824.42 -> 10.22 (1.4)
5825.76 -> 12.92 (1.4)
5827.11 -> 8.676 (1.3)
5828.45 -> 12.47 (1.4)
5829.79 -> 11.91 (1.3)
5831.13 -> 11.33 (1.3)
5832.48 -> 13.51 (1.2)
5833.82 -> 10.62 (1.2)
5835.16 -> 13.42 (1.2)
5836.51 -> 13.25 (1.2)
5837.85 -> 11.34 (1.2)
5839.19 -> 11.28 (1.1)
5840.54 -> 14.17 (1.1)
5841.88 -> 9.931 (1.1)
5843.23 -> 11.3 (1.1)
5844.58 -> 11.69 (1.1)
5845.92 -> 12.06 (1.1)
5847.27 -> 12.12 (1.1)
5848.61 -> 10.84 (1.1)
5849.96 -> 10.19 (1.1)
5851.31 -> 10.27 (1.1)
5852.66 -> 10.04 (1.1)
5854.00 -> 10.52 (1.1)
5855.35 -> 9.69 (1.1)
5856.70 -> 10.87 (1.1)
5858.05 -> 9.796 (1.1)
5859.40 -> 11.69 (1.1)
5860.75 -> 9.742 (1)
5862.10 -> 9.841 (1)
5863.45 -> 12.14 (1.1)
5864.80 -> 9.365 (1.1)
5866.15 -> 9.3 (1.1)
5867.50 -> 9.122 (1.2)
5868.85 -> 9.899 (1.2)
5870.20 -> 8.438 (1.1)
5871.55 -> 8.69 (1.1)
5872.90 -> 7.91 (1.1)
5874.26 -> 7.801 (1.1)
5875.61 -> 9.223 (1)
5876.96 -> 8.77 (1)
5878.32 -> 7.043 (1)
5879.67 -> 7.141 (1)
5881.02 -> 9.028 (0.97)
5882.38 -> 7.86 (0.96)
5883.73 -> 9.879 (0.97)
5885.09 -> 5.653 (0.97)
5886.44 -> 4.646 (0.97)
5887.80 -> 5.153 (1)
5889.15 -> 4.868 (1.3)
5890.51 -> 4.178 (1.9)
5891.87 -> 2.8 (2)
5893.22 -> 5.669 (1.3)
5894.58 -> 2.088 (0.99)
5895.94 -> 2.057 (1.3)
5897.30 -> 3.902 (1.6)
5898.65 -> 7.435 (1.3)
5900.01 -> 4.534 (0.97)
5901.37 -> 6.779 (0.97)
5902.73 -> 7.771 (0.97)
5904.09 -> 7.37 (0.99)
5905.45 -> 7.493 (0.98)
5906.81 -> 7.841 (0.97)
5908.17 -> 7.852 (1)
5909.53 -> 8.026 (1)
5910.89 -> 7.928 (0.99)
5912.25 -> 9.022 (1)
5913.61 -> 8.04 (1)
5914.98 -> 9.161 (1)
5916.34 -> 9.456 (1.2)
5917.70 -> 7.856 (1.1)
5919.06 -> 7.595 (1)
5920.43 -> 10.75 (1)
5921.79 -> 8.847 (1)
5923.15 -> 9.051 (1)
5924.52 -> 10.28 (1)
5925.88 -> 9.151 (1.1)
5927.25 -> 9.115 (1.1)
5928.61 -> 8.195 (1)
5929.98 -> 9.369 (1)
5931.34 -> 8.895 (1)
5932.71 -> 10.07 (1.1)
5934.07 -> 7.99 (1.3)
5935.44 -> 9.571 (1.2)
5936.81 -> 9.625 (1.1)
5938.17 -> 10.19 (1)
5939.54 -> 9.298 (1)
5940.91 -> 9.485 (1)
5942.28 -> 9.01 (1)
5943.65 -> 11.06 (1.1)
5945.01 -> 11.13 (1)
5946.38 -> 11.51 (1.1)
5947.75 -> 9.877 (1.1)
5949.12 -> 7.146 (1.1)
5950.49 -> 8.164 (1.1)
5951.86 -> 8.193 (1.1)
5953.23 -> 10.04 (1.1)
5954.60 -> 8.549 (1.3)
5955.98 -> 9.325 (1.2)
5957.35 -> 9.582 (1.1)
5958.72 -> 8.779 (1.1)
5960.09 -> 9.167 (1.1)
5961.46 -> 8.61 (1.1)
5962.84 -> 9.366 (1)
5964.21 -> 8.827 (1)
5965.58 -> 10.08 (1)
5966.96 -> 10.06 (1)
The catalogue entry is 0.50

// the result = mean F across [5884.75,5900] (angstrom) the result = 4.38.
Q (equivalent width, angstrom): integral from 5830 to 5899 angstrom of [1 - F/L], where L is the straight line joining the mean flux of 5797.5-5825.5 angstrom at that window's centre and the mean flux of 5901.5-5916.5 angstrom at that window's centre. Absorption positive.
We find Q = 7.4 angstrom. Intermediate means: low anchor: 12.1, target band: 9.03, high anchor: 8.08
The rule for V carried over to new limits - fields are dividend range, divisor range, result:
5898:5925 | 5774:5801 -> 0.69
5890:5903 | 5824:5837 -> 0.40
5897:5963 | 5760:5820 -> 0.76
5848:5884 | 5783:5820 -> 0.77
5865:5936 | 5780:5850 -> 0.65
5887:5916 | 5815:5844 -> 0.56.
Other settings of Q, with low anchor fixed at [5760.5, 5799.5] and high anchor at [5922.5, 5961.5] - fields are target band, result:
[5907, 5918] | 1.6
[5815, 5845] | -0.7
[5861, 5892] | 7.7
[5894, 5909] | 6.0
